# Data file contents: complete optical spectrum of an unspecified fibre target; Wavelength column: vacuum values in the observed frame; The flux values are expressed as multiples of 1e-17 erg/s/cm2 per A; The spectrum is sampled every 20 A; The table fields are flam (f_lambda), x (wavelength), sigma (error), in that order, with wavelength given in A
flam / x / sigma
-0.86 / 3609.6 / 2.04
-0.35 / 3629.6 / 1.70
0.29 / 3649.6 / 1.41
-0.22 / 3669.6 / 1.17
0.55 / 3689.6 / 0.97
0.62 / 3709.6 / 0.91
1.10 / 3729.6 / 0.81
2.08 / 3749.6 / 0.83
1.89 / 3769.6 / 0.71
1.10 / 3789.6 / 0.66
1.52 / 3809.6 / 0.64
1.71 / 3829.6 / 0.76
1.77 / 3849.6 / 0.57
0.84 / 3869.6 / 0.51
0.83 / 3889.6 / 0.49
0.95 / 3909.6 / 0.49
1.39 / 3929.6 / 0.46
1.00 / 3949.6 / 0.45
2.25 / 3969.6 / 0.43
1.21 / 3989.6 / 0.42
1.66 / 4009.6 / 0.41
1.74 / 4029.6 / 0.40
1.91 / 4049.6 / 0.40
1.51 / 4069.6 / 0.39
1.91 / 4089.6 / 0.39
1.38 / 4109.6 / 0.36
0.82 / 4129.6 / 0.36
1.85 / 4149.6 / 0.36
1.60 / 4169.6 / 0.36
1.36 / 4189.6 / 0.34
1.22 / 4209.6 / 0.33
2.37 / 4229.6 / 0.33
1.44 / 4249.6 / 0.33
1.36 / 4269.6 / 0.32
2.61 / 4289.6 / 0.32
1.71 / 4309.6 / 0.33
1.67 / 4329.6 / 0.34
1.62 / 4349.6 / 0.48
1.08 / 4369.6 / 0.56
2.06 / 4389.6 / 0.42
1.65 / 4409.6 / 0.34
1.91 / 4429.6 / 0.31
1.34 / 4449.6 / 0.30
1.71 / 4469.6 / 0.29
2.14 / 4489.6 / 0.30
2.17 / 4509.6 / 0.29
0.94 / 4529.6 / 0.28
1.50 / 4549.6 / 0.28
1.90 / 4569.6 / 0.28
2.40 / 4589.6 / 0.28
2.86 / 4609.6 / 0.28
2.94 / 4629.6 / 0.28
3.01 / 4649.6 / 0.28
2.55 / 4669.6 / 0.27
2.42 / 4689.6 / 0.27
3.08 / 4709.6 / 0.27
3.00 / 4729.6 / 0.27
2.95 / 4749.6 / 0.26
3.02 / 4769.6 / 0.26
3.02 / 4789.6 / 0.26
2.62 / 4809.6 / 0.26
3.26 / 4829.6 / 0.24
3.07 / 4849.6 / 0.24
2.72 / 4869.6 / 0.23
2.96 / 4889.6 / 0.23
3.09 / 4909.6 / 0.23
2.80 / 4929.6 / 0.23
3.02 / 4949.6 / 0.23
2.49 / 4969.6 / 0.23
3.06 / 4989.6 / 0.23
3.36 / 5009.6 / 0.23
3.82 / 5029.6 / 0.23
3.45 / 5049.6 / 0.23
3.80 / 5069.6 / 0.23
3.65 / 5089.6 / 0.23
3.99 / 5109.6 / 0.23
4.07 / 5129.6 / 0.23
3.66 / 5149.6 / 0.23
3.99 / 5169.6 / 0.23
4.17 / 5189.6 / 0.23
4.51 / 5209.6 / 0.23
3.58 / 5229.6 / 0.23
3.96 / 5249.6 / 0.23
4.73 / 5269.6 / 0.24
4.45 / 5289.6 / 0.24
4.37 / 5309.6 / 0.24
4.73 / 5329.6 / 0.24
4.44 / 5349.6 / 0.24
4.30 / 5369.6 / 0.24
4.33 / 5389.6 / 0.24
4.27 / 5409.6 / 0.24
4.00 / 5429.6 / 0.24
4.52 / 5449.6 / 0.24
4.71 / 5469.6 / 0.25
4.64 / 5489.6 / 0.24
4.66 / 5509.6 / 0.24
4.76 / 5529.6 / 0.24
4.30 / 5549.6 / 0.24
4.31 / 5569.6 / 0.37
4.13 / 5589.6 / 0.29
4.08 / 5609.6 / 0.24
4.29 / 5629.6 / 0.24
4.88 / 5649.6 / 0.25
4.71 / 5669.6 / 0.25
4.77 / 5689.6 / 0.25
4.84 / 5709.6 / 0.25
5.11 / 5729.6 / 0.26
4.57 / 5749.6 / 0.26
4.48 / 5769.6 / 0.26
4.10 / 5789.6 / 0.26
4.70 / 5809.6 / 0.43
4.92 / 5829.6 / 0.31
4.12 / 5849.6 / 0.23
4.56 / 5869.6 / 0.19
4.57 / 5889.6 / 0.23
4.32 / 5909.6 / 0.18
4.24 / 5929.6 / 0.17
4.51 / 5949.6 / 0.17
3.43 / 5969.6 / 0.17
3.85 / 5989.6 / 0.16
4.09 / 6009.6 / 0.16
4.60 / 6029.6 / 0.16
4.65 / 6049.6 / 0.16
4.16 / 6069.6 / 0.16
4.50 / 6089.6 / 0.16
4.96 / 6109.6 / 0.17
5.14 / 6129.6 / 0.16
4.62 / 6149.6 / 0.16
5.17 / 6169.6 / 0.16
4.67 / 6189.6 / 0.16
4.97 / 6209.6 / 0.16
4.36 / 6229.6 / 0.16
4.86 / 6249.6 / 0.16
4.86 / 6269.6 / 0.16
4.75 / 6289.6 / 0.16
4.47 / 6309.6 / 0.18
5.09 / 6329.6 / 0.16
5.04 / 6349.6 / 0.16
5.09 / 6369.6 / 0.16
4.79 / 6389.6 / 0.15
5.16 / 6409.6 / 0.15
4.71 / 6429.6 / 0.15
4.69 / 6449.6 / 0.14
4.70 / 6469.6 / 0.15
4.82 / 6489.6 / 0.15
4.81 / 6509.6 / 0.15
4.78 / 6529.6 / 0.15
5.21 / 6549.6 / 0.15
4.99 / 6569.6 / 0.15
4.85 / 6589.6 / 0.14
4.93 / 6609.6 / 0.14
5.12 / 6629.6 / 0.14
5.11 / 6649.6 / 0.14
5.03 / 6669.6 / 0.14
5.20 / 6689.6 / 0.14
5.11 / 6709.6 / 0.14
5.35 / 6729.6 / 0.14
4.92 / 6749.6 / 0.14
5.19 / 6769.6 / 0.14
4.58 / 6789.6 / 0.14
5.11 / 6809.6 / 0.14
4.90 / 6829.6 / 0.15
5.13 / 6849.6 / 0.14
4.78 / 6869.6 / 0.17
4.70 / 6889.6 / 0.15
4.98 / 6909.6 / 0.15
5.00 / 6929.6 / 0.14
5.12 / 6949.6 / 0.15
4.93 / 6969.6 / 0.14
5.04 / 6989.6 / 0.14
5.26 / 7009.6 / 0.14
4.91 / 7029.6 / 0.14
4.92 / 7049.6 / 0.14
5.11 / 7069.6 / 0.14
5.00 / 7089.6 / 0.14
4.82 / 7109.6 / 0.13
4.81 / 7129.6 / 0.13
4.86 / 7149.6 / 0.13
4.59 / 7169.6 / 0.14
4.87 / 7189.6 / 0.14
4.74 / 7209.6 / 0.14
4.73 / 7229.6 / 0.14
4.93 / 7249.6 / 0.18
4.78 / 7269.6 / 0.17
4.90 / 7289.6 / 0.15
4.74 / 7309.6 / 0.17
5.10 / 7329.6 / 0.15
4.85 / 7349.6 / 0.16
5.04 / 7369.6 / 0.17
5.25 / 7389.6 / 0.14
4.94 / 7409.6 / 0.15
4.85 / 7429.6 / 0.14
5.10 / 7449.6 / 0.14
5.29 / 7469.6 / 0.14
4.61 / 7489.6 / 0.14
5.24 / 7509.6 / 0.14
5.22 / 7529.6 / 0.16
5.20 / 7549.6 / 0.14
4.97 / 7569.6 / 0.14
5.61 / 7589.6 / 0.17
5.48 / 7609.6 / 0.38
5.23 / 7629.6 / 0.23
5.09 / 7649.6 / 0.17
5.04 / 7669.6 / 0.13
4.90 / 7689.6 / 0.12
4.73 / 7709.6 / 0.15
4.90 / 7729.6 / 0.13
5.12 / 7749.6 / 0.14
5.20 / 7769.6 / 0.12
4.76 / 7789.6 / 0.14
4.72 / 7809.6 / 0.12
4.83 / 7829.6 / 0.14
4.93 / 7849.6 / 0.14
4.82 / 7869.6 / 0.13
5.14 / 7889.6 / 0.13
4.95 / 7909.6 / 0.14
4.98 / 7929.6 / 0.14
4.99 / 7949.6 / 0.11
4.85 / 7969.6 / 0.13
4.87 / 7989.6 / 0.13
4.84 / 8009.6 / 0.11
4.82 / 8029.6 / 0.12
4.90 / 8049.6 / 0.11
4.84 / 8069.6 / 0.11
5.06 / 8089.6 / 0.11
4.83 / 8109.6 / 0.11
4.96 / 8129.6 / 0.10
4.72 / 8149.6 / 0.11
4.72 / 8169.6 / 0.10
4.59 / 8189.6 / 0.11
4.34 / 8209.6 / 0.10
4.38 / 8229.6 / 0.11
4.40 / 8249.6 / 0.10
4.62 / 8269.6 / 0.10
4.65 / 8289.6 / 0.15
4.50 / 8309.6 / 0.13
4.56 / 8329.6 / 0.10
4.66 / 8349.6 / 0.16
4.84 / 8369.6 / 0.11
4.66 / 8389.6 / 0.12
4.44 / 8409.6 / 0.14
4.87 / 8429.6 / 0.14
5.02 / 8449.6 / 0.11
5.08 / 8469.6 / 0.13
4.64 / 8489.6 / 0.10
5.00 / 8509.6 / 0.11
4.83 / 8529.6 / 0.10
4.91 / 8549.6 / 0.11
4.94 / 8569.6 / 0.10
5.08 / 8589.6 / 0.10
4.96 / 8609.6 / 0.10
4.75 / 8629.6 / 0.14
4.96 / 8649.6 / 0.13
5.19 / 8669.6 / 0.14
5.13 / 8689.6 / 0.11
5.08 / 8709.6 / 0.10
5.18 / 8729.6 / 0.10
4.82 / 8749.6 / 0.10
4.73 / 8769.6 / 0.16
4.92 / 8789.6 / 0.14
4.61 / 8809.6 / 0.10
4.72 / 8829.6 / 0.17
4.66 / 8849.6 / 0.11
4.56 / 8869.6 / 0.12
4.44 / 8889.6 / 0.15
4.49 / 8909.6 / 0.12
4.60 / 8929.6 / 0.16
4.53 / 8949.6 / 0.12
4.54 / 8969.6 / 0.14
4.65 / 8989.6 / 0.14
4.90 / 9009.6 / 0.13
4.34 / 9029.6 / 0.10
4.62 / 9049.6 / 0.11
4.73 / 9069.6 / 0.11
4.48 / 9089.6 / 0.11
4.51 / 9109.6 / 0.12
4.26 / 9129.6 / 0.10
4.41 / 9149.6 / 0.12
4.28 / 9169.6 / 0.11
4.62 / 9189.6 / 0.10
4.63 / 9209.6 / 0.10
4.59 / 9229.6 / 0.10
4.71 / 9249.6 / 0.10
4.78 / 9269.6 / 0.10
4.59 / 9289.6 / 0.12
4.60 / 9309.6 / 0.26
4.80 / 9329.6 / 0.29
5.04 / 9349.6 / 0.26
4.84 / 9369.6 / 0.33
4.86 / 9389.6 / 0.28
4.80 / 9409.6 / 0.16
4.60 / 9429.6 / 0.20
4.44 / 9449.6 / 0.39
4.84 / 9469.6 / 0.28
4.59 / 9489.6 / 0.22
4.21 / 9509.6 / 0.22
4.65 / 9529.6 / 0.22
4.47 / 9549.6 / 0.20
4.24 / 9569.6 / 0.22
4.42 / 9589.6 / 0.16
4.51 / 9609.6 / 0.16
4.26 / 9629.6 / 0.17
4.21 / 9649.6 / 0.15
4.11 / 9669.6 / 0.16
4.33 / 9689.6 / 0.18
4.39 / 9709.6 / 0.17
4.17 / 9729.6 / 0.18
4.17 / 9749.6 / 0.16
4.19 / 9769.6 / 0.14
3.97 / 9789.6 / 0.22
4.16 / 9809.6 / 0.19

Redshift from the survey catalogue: 0.153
